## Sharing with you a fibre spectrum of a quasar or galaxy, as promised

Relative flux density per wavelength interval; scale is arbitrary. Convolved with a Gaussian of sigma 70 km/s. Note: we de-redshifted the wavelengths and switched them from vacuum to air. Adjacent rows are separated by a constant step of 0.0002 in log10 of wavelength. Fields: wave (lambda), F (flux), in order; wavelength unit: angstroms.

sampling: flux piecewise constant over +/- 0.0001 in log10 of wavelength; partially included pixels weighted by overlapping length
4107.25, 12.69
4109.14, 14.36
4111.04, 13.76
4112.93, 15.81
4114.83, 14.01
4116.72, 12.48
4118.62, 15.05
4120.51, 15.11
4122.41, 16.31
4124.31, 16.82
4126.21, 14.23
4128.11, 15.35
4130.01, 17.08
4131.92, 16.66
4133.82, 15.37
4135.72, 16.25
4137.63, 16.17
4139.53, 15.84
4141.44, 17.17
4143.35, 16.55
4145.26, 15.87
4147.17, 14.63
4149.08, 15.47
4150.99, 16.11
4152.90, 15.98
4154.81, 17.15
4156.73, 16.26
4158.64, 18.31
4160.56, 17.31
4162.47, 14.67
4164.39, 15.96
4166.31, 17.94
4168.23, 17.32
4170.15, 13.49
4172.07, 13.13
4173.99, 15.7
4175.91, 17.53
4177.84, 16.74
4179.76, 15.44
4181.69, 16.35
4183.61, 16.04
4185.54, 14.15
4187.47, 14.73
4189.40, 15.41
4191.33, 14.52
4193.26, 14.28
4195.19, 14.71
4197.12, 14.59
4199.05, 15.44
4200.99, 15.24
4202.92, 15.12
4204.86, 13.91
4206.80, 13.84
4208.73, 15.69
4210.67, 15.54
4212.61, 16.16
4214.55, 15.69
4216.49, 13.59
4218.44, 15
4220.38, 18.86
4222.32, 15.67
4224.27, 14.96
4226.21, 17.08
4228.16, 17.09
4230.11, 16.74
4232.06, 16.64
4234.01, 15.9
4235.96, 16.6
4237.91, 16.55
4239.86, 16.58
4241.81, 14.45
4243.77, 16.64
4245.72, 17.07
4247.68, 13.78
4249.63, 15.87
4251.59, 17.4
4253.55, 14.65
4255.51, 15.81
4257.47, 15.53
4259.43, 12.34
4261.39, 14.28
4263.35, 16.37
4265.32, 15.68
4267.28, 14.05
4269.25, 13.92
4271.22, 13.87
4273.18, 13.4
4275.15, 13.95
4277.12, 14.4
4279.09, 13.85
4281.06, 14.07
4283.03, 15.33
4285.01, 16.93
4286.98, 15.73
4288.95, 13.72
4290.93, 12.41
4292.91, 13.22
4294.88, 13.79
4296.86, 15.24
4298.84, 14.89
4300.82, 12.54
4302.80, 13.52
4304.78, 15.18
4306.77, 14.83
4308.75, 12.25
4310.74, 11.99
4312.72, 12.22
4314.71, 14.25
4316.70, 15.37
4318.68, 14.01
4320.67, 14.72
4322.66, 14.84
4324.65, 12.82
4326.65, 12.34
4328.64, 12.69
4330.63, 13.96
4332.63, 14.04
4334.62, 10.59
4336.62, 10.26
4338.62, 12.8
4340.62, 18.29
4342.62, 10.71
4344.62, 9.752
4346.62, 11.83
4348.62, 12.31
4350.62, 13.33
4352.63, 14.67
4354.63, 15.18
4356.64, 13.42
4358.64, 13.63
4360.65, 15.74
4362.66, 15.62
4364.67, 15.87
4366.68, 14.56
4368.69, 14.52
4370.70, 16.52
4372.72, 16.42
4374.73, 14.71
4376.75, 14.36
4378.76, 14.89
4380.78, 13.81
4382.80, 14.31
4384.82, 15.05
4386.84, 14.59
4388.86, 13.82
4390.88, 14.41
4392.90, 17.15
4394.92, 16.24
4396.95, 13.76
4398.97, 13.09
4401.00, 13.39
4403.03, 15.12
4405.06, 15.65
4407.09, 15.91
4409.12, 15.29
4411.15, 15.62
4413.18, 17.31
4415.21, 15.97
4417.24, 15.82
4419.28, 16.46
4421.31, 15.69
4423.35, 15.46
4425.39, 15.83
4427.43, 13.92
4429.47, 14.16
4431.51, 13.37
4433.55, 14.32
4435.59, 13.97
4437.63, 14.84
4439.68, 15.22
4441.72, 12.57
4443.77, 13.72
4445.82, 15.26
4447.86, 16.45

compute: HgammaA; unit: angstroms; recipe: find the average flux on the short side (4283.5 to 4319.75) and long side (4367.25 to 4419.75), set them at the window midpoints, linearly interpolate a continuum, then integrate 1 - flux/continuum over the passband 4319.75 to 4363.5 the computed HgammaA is 3.6 angstroms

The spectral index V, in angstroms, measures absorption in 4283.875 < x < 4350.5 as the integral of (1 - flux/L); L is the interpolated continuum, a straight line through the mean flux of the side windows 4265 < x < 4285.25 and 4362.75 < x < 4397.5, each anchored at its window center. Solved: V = 5.3 angstroms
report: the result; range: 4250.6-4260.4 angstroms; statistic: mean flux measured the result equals 15.1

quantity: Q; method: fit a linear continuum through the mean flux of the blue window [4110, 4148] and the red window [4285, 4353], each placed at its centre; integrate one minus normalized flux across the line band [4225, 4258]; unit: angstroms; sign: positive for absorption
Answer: -4.3 angstroms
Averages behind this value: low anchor 15.5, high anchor 13.4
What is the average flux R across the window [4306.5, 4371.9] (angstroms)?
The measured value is 13.6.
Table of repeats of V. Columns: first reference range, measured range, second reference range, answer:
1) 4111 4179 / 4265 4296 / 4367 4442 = 2.3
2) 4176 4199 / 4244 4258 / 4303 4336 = -1.3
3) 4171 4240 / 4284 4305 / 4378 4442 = 1.4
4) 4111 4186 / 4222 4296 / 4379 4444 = 1.3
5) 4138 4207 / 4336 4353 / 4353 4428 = 2.9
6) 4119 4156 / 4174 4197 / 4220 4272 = 0.6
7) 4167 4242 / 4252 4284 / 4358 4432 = 1.9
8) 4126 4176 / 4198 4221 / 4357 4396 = 0.7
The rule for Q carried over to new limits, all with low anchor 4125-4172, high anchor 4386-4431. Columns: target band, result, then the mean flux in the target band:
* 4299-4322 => 2.59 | 13.8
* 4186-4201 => 1.04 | 14.8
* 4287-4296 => 1.16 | 13.6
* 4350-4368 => 0.78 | 14.7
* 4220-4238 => -0.84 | 16.5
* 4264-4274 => 0.89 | 14.3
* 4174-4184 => -0.25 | 16.4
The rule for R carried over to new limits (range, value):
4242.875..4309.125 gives 14.6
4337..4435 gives 14.7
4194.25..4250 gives 15.7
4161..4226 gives 15.4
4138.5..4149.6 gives 15.9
